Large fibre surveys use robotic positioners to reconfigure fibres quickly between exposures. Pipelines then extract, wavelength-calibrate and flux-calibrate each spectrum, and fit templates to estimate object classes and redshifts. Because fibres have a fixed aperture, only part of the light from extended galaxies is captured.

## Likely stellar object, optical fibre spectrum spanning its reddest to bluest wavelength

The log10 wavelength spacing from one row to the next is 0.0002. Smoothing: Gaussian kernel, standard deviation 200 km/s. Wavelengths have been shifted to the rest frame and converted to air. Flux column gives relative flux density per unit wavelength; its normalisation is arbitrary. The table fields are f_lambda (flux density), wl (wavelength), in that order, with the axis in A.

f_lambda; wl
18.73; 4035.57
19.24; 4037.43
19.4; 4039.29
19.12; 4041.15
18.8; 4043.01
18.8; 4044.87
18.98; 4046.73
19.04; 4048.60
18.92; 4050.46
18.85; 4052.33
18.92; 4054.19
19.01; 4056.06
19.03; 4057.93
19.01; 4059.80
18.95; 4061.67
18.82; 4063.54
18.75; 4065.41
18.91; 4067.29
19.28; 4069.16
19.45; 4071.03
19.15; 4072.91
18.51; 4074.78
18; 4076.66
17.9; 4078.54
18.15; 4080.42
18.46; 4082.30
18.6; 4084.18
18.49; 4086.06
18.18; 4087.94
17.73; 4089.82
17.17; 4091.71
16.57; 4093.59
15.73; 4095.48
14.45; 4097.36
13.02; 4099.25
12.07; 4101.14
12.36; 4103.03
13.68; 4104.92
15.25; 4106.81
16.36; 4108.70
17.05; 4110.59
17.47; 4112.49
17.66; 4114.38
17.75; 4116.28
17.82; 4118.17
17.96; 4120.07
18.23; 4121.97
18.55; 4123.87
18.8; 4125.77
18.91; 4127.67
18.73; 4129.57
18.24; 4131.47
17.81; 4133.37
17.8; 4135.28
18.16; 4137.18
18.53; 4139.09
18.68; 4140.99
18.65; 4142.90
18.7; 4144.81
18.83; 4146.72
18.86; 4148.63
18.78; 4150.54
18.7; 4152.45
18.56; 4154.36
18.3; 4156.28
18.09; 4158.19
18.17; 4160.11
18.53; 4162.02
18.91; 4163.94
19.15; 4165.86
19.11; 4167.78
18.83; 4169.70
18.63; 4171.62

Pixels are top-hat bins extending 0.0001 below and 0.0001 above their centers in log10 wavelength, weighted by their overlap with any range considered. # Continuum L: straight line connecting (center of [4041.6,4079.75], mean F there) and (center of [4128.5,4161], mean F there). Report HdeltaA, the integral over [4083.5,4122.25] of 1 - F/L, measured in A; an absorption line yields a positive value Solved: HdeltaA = 4.9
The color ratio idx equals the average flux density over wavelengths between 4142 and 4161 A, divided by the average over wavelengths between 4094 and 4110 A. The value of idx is 1.30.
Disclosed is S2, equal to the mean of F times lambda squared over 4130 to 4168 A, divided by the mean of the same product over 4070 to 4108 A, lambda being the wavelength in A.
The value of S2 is 1.1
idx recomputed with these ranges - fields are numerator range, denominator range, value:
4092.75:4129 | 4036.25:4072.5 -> 0.86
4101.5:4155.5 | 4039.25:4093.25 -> 0.95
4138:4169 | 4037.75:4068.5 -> 0.98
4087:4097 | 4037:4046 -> 0.89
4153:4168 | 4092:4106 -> 1.31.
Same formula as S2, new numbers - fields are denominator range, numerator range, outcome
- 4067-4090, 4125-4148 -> 1.03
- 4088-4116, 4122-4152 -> 1.21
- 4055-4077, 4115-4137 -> 0.99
